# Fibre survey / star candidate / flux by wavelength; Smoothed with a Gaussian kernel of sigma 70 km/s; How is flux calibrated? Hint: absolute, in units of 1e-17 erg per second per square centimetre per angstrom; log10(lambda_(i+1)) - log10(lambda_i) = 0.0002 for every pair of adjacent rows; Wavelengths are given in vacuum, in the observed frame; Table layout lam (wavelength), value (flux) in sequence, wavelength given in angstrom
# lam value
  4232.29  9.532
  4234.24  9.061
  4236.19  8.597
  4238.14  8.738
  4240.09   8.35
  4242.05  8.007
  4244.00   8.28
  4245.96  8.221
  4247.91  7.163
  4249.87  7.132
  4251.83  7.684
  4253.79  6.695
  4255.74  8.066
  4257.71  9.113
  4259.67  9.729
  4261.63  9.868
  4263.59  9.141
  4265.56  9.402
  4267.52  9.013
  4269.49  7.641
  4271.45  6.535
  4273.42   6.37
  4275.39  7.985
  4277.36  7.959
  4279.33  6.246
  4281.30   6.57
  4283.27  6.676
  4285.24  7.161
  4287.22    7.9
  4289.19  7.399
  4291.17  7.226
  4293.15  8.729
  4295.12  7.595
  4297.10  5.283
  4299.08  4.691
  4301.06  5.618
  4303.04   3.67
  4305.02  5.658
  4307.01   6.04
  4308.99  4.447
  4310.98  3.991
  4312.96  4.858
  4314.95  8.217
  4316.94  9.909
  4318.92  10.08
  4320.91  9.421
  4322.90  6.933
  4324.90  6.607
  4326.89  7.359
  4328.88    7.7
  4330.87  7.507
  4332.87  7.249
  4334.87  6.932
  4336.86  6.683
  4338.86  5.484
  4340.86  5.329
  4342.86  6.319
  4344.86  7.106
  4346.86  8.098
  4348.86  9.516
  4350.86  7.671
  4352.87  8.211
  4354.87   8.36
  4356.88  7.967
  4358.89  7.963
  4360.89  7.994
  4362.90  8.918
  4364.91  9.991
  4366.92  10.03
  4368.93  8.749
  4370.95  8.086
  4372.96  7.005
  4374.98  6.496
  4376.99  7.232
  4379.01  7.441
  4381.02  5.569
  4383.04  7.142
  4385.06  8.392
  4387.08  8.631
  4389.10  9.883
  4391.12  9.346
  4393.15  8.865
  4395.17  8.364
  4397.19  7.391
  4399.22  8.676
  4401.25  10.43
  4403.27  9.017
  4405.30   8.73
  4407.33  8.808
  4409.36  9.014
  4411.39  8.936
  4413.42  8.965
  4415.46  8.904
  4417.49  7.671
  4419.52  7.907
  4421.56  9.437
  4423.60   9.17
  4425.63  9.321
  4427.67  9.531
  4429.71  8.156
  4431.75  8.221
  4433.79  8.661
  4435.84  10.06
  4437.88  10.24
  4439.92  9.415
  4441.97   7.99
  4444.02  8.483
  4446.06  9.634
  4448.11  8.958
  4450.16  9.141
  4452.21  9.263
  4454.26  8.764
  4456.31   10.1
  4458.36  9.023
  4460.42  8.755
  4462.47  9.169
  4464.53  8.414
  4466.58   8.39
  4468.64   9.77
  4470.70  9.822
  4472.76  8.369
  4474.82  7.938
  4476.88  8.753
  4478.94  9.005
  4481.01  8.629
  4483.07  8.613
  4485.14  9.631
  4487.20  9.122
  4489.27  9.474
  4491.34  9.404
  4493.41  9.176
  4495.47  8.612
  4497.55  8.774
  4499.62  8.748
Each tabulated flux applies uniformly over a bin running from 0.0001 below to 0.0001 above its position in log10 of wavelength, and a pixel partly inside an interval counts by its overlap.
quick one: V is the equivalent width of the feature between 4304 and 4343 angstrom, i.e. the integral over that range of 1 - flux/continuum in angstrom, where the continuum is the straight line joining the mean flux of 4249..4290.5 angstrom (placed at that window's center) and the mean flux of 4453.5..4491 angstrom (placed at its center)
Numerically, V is 6.2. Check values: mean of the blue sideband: 7.82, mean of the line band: 6.84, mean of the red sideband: 8.99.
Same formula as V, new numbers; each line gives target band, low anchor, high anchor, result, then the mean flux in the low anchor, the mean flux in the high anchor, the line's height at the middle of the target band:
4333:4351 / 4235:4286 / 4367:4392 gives 2.1 angstrom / 7.94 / 7.91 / 7.92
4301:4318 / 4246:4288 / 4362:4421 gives 4.6 angstrom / 7.82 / 8.44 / 8.03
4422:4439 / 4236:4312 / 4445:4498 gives -1.0 angstrom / 7.28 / 9.03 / 8.67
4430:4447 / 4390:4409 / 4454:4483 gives -0.3 angstrom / 8.86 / 8.92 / 8.89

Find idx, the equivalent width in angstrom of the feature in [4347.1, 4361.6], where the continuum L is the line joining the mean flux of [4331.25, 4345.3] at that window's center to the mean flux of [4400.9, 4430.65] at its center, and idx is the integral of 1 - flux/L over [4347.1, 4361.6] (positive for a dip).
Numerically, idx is -2.66 angstrom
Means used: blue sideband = 6.46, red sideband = 8.9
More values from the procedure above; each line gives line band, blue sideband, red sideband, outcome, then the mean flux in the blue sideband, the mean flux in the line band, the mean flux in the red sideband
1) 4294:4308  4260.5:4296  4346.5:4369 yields 4.3 angstrom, 7.75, 5.54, 8.63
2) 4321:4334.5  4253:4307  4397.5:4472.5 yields 0.8 angstrom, 7.31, 7.35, 9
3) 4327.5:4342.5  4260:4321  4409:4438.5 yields 2.0 angstrom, 7.13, 6.7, 8.93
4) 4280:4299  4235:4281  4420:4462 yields 2.8 angstrom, 8.07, 7.04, 9.1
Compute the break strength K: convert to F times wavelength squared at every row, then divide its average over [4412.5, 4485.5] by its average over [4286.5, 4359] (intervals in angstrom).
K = 1.4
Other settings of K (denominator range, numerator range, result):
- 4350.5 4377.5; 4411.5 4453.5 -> 1.12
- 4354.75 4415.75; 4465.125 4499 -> 1.11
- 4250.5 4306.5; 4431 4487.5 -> 1.34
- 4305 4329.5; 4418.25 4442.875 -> 1.34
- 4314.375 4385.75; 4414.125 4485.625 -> 1.21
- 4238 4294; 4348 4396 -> 1.10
